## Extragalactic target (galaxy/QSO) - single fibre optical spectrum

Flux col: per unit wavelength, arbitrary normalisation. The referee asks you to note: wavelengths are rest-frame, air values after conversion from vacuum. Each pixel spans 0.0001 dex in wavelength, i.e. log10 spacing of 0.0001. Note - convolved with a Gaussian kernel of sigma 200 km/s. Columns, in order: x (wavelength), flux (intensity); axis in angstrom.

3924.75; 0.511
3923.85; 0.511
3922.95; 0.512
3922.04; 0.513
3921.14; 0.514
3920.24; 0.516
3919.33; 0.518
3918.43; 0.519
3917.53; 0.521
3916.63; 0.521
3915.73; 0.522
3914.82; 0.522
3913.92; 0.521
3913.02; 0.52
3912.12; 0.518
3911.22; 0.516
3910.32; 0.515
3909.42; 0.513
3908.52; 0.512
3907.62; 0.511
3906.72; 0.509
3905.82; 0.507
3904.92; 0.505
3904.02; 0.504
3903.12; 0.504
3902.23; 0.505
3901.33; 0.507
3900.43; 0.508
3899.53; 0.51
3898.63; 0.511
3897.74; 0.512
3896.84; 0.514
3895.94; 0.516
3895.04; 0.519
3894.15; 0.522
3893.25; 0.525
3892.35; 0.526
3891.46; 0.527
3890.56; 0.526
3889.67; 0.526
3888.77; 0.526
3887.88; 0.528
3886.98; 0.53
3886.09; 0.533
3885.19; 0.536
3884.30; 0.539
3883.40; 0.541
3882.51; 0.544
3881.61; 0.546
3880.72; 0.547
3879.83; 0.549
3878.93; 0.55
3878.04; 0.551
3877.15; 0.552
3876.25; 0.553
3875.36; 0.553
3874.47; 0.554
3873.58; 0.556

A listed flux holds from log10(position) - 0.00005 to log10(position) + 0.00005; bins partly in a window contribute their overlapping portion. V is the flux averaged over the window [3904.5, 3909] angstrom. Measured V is 0.509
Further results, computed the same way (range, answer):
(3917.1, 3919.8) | 0.519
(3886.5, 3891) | 0.528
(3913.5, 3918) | 0.521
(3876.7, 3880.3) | 0.55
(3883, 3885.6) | 0.538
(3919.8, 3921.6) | 0.517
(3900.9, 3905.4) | 0.505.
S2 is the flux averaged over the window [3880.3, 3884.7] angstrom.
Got 0.543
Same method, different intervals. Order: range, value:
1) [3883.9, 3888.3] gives 0.533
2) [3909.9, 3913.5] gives 0.518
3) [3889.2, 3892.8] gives 0.526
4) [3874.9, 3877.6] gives 0.553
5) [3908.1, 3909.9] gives 0.513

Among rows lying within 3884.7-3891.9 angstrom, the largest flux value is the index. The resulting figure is 0.536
